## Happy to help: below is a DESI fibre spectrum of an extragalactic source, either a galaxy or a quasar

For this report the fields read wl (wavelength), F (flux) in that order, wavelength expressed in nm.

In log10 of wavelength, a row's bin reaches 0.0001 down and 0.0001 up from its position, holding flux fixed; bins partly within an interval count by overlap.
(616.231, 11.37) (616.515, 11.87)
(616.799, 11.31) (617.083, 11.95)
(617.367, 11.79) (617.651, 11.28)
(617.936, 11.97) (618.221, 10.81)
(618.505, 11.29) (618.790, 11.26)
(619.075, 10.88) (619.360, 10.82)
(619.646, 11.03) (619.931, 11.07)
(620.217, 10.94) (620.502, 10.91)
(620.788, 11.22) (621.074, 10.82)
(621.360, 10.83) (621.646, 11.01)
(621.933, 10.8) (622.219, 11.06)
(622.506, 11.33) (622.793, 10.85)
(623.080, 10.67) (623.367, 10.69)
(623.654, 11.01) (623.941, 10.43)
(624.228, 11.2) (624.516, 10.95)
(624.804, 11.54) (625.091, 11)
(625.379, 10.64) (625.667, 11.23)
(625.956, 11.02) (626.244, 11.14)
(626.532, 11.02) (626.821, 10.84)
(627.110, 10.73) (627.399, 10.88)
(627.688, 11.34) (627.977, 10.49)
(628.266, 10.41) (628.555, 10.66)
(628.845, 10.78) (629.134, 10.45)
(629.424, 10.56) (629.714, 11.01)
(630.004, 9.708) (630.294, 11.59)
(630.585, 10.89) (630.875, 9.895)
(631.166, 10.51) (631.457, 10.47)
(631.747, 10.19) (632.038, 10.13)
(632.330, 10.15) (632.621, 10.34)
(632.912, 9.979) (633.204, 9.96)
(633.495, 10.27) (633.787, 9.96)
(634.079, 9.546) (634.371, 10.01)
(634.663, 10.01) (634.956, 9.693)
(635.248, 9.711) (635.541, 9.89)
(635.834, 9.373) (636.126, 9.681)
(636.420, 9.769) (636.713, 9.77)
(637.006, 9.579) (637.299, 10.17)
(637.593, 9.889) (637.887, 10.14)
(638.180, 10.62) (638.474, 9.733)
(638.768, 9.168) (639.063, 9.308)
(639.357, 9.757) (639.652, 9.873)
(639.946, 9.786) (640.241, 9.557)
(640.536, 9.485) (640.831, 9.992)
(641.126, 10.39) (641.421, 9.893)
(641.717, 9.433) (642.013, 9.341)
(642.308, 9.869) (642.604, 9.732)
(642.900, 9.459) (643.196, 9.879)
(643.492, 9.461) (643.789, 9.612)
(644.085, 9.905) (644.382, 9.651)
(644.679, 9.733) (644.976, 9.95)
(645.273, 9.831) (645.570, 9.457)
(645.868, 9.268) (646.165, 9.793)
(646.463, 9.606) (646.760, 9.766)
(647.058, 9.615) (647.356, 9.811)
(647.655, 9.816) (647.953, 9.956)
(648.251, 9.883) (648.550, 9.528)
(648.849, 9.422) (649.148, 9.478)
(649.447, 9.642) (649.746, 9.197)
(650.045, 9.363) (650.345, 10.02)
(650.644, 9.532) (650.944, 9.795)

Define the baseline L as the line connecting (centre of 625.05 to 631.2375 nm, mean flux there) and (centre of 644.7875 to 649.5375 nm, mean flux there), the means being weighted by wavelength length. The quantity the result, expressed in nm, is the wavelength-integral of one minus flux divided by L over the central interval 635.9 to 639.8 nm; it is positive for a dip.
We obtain 0.16 nm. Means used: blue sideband 10.8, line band 9.8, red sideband 9.68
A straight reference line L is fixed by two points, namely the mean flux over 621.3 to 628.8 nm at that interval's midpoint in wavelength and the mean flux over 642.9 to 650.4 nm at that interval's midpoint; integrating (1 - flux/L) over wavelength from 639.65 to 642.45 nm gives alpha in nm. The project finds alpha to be 0.06 nm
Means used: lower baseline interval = 10.9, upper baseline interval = 9.66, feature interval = 9.76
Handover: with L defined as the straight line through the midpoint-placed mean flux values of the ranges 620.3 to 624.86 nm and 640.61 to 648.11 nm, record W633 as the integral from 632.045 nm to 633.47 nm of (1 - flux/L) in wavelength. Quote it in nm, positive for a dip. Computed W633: 0.03 nm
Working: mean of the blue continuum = 10.9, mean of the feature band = 10.1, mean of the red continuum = 9.73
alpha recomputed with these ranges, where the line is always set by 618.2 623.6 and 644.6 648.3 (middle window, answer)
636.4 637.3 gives 0.04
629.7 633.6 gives 0.04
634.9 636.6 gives 0.09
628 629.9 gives -0.01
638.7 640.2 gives 0.07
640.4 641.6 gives 0.01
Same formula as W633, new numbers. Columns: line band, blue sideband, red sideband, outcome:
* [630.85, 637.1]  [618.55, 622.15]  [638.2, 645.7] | 0.14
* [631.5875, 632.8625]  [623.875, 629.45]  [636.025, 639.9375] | 0.02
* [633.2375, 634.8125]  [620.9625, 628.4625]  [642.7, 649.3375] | 0.06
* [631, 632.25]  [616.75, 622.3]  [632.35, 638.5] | -0.01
